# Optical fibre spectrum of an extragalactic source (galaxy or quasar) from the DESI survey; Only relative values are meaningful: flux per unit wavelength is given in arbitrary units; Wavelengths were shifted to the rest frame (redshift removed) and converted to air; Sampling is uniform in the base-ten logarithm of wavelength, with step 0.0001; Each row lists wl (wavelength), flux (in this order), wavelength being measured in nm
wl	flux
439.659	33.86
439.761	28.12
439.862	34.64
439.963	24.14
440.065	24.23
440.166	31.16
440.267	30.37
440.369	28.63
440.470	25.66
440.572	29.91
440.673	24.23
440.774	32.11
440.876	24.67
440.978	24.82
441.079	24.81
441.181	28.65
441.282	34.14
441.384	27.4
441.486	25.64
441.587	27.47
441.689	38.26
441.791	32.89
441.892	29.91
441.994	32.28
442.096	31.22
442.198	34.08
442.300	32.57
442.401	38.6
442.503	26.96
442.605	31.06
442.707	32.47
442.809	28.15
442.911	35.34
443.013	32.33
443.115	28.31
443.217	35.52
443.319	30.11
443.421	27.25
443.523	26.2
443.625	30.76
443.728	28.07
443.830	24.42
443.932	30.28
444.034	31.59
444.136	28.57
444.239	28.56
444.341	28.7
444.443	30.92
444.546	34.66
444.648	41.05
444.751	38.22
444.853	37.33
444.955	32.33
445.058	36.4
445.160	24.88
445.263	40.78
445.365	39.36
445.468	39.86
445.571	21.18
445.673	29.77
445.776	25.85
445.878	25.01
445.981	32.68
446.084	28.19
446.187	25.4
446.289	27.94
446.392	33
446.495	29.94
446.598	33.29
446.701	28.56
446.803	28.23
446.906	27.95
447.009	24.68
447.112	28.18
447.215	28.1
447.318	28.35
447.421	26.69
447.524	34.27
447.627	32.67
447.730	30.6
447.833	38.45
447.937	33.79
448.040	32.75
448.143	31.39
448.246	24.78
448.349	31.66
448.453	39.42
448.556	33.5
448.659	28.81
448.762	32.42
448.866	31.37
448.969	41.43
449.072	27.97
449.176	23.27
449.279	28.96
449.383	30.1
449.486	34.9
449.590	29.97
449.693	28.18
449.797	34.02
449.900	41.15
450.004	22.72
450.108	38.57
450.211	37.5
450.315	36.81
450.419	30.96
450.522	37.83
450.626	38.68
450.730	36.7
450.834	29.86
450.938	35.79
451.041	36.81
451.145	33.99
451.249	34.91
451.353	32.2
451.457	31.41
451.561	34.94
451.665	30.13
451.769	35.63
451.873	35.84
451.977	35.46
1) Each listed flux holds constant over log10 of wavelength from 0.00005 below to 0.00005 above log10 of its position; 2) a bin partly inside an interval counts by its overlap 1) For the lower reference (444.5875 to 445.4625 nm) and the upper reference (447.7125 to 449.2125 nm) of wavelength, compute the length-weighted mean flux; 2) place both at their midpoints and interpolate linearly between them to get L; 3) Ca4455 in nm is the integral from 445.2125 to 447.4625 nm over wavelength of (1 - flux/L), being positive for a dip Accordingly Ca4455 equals 0.335 nm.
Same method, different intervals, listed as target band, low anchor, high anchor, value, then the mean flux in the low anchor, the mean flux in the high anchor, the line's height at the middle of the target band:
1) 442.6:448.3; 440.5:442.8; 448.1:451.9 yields 0.12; 30.1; 33.1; 31.5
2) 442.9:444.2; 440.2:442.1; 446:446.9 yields -0.02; 29.1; 29.4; 29.2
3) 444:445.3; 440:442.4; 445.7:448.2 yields -0.16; 29.5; 29.8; 29.7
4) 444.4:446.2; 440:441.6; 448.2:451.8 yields -0.14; 27.7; 33.1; 30.3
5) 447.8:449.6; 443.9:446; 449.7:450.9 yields 0.11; 32.3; 34.7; 34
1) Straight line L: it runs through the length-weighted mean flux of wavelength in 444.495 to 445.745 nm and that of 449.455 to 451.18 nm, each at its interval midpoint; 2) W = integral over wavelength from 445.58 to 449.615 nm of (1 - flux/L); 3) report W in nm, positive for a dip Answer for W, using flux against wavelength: 0.49 nm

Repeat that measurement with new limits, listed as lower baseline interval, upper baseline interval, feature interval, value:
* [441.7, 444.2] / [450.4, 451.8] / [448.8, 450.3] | 0.06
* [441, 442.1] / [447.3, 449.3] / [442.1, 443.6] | -0.05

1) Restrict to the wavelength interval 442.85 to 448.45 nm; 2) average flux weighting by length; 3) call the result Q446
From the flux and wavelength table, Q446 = 30.9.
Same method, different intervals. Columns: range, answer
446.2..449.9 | 30.9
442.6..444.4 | 29.8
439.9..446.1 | 30.5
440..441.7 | 28.1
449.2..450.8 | 33.6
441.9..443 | 32.2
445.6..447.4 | 28.4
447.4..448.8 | 32.4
